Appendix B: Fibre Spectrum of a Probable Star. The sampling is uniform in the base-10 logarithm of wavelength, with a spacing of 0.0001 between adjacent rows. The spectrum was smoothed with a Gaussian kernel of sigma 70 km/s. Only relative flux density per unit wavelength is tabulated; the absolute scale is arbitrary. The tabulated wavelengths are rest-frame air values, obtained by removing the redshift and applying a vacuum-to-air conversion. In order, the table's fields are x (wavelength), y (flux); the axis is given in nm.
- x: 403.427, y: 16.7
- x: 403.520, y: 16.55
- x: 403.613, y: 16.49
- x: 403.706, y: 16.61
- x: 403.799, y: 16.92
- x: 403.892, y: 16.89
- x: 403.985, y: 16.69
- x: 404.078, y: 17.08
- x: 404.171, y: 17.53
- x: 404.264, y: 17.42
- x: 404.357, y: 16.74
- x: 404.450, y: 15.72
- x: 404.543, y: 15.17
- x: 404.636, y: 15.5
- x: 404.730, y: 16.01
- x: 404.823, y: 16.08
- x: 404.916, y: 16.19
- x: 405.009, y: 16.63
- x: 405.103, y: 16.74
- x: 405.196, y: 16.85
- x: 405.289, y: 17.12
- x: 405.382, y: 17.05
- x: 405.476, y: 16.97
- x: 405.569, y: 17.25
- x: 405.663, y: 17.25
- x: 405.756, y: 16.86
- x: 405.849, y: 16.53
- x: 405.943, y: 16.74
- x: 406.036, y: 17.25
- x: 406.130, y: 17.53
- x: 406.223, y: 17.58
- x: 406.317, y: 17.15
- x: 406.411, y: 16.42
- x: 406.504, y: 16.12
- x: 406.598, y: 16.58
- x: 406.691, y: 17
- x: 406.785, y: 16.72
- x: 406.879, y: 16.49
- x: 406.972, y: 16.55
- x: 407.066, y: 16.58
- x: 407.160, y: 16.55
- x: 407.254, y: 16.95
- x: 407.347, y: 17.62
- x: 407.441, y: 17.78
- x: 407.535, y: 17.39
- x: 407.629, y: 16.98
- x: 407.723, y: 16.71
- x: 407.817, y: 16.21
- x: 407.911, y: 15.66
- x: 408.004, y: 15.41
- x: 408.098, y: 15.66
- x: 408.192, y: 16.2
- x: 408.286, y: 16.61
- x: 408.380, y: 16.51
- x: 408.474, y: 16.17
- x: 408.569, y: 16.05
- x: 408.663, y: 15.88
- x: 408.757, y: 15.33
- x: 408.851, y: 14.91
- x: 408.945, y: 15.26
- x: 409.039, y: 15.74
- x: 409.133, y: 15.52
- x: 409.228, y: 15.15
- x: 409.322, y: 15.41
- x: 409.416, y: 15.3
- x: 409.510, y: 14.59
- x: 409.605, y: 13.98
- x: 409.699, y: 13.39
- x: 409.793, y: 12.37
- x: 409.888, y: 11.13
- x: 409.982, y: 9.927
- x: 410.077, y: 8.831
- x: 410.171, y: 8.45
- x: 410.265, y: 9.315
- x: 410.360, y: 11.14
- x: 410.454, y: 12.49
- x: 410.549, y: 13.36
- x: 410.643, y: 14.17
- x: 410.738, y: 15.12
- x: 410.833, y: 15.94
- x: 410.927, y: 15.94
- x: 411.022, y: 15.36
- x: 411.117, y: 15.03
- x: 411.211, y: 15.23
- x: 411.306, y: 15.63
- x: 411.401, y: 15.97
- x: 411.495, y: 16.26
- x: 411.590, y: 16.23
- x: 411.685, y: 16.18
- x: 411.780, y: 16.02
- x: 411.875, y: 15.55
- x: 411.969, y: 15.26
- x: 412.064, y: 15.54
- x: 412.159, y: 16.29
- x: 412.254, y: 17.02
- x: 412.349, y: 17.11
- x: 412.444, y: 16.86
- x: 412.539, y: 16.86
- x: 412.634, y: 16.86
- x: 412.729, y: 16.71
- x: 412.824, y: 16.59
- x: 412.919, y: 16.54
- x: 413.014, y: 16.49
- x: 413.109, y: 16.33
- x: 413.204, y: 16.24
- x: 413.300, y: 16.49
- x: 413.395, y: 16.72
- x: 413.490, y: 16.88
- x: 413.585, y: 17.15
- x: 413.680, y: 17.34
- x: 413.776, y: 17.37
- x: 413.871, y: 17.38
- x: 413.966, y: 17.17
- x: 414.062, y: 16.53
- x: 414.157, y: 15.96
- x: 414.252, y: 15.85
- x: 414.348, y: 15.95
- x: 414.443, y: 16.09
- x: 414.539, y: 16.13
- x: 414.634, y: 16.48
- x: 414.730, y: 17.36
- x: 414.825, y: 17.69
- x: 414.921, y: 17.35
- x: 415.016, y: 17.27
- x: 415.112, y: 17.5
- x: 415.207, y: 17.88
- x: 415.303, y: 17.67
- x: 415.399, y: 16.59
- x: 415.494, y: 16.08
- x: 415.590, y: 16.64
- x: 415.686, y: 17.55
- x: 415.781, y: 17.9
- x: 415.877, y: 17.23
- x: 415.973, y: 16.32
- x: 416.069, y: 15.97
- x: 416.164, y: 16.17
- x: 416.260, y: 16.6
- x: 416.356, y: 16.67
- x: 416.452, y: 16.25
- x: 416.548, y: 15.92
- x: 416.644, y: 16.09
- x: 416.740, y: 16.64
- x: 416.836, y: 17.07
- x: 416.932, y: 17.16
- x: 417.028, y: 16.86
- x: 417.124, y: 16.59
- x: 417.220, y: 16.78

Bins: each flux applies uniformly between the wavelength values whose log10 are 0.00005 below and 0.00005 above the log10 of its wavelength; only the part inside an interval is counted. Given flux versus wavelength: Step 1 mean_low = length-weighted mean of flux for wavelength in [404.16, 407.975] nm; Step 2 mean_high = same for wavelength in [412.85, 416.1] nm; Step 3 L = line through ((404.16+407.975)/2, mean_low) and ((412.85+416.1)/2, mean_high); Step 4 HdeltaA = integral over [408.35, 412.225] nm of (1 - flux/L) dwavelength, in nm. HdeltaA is 0.54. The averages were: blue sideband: 16.7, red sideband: 16.8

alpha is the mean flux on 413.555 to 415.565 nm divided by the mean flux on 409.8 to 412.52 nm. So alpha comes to 1.18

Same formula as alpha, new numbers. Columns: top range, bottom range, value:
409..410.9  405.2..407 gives 0.77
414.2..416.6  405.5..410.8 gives 1.09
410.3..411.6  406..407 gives 0.88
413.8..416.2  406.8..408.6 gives 1.02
